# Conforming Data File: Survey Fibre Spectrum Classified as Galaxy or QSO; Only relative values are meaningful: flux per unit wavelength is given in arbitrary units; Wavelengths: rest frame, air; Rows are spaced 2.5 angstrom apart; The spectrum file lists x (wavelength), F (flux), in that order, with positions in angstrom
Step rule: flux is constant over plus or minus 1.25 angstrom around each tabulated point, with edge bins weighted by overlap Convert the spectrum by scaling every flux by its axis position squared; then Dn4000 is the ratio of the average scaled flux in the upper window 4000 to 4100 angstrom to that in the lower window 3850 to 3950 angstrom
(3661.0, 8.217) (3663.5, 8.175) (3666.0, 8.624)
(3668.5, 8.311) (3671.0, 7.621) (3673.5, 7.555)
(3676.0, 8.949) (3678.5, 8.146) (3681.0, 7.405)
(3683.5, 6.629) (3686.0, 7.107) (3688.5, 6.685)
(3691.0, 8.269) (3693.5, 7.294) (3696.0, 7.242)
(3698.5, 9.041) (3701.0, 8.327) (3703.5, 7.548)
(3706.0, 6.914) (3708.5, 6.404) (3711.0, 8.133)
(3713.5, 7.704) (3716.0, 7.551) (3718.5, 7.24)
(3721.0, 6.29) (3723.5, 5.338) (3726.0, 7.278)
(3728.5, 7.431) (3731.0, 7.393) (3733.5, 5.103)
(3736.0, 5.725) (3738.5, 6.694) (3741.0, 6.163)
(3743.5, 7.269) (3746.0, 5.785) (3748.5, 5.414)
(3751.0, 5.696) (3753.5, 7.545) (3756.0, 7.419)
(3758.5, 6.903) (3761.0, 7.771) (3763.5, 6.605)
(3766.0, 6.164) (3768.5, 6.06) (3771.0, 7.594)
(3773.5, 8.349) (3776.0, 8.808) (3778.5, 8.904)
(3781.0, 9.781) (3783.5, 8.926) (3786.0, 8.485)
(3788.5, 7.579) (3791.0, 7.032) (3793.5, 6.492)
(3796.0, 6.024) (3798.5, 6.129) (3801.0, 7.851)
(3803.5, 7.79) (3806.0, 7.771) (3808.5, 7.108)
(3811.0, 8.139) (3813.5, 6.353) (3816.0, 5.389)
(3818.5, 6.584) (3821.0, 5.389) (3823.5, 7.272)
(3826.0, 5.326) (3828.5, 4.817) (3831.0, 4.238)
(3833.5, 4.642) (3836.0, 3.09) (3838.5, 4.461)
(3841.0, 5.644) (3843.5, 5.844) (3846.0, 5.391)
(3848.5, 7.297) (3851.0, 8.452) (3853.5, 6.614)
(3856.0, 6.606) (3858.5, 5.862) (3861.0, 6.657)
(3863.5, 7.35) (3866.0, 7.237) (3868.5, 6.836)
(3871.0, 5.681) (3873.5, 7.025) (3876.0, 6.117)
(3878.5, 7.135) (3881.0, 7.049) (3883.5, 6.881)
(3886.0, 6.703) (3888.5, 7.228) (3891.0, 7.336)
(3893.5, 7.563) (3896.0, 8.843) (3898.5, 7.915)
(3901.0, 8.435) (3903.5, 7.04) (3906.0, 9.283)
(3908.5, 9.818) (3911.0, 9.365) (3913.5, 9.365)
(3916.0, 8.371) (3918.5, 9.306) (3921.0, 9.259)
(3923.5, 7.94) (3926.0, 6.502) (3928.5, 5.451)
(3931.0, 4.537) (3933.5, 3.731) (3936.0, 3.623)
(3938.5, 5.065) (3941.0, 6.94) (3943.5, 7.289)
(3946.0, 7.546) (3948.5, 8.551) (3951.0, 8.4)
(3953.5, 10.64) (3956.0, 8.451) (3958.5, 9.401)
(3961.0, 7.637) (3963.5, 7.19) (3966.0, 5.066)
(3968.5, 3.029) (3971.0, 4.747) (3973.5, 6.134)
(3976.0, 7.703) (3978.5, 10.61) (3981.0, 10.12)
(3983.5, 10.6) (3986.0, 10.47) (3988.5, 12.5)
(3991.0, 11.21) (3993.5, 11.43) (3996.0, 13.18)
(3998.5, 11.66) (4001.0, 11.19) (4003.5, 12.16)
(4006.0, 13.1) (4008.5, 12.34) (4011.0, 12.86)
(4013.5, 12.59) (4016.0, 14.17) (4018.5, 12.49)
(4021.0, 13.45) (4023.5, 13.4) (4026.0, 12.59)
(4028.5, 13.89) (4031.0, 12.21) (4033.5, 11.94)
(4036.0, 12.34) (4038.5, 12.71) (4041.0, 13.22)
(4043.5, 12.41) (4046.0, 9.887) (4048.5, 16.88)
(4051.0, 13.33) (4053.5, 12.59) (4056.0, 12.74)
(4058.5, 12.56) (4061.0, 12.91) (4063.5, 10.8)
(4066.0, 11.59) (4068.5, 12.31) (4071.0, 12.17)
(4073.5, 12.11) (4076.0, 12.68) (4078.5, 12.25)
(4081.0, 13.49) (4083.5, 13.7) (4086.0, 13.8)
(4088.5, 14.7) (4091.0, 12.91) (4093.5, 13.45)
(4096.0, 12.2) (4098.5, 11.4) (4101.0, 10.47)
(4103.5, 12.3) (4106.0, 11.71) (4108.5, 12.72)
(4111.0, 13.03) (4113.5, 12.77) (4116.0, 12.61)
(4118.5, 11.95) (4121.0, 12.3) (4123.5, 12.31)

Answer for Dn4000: 1.90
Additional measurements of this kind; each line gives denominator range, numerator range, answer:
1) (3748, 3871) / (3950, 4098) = 1.92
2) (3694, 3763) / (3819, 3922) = 1.08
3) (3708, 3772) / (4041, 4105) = 2.23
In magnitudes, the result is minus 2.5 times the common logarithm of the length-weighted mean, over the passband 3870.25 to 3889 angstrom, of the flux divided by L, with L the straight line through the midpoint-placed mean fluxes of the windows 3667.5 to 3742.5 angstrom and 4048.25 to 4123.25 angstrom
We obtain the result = 0.40 mag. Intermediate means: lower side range 7.25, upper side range 12.6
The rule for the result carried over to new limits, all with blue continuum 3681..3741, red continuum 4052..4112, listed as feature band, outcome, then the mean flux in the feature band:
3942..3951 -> 0.319 mag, 7.86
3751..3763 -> 0.085 mag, 7.18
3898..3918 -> 0.143 mag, 8.75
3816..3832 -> 0.481 mag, 5.61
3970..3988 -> 0.241 mag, 8.84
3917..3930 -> 0.312 mag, 7.64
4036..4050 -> -0.088 mag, 13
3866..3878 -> 0.398 mag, 6.55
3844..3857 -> 0.318 mag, 6.82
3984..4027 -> -0.087 mag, 12.4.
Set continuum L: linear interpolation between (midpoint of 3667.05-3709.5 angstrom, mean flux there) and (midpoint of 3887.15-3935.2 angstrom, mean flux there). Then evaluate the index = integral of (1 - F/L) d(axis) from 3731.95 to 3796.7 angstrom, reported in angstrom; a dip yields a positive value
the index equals 4.71 angstrom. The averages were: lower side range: 7.63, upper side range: 7.71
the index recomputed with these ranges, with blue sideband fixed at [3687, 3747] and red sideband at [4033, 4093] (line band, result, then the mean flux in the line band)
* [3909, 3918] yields 1.02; 9.12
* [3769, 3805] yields 1.68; 7.8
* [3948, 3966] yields 4.32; 8.37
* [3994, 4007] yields -0.51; 12.2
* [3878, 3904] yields 6.39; 7.49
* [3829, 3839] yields 5.39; 4.13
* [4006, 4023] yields -1.48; 13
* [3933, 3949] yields 6.93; 6.1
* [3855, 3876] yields 6.35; 6.63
